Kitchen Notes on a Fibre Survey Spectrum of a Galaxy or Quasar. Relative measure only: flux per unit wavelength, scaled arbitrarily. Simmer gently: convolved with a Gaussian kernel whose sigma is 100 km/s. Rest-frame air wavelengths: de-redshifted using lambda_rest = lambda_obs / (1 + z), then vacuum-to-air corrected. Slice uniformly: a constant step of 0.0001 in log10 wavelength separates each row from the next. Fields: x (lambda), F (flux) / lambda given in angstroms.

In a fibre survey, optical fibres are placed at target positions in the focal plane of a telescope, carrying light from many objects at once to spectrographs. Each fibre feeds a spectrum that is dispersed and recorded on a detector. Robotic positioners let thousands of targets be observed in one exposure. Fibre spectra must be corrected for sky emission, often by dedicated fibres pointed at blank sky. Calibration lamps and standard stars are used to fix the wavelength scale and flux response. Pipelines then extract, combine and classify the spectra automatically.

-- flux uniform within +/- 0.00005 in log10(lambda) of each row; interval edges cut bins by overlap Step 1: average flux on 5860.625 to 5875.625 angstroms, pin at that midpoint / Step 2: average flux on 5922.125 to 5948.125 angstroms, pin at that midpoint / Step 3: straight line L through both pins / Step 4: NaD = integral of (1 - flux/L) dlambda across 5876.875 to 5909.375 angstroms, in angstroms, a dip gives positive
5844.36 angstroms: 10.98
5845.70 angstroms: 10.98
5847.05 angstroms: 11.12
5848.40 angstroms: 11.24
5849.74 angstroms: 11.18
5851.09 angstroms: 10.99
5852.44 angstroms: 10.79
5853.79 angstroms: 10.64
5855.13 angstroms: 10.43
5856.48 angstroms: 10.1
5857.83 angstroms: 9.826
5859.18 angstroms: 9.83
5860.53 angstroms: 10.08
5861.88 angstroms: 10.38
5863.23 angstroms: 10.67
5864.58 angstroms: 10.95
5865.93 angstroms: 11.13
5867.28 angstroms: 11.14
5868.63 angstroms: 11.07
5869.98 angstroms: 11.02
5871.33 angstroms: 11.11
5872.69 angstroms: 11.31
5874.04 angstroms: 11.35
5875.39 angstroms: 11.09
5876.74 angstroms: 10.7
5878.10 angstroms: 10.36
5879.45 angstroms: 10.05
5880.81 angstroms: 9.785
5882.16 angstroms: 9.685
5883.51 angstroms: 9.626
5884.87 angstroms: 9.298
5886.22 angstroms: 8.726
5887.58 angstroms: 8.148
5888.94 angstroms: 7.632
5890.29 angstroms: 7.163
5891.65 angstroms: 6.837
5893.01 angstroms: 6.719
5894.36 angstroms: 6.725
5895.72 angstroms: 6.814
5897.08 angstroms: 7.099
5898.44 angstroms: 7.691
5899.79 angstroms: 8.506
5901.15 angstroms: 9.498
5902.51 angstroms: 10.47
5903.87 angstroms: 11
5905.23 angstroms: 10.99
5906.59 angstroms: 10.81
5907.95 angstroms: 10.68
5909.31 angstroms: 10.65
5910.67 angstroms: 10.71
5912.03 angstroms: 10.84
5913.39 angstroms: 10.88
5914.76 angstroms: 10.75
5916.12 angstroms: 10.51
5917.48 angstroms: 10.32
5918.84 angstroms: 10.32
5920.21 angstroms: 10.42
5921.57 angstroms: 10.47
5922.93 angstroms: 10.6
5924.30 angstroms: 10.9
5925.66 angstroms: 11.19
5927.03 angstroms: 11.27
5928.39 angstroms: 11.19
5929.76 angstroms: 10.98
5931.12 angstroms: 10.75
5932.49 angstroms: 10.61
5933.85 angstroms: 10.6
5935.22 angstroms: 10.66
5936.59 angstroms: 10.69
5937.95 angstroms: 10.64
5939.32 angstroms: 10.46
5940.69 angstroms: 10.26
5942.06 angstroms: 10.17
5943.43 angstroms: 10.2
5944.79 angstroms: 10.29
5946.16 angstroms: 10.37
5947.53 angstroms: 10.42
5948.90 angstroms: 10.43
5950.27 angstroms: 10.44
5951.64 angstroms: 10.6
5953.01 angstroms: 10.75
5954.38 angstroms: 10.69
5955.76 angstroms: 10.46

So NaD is 5.7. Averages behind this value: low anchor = 11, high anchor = 10.6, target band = 8.95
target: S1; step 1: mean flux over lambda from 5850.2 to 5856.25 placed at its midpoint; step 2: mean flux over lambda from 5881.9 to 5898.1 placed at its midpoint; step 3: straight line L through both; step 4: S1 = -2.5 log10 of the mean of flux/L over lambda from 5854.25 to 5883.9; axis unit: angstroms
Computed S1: -0.12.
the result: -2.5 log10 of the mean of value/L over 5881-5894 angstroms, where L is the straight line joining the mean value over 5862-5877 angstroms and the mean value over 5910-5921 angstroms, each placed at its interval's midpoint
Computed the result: 0.30 mag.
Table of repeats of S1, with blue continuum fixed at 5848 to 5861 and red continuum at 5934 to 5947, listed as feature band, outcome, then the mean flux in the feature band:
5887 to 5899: 0.408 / 7.19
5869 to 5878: -0.056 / 11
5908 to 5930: -0.031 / 10.7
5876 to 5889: 0.108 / 9.49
